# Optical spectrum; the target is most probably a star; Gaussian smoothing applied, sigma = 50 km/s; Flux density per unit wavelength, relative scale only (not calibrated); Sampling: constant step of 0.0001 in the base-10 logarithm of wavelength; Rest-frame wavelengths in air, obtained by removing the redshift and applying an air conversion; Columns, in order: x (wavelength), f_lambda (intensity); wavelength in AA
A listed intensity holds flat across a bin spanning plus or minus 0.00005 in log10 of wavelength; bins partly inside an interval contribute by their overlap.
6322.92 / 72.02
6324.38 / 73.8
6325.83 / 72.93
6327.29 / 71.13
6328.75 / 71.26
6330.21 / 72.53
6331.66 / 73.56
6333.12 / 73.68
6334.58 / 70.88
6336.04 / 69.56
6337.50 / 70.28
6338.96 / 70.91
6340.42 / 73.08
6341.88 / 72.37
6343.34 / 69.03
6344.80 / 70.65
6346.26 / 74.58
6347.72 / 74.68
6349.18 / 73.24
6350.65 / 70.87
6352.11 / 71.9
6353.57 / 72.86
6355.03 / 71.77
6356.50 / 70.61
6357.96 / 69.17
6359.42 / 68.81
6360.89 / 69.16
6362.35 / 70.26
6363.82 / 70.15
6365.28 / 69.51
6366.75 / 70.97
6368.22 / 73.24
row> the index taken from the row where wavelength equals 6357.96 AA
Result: 69.17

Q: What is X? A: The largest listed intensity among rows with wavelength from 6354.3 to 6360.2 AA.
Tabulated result 71.77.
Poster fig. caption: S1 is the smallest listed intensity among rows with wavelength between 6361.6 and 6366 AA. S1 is 69.51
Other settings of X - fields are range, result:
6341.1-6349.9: 74.68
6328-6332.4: 73.56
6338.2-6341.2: 73.08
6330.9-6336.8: 73.68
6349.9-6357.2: 72.86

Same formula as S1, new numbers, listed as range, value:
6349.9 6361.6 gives 68.81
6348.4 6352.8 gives 70.87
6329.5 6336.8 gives 69.56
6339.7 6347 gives 69.03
